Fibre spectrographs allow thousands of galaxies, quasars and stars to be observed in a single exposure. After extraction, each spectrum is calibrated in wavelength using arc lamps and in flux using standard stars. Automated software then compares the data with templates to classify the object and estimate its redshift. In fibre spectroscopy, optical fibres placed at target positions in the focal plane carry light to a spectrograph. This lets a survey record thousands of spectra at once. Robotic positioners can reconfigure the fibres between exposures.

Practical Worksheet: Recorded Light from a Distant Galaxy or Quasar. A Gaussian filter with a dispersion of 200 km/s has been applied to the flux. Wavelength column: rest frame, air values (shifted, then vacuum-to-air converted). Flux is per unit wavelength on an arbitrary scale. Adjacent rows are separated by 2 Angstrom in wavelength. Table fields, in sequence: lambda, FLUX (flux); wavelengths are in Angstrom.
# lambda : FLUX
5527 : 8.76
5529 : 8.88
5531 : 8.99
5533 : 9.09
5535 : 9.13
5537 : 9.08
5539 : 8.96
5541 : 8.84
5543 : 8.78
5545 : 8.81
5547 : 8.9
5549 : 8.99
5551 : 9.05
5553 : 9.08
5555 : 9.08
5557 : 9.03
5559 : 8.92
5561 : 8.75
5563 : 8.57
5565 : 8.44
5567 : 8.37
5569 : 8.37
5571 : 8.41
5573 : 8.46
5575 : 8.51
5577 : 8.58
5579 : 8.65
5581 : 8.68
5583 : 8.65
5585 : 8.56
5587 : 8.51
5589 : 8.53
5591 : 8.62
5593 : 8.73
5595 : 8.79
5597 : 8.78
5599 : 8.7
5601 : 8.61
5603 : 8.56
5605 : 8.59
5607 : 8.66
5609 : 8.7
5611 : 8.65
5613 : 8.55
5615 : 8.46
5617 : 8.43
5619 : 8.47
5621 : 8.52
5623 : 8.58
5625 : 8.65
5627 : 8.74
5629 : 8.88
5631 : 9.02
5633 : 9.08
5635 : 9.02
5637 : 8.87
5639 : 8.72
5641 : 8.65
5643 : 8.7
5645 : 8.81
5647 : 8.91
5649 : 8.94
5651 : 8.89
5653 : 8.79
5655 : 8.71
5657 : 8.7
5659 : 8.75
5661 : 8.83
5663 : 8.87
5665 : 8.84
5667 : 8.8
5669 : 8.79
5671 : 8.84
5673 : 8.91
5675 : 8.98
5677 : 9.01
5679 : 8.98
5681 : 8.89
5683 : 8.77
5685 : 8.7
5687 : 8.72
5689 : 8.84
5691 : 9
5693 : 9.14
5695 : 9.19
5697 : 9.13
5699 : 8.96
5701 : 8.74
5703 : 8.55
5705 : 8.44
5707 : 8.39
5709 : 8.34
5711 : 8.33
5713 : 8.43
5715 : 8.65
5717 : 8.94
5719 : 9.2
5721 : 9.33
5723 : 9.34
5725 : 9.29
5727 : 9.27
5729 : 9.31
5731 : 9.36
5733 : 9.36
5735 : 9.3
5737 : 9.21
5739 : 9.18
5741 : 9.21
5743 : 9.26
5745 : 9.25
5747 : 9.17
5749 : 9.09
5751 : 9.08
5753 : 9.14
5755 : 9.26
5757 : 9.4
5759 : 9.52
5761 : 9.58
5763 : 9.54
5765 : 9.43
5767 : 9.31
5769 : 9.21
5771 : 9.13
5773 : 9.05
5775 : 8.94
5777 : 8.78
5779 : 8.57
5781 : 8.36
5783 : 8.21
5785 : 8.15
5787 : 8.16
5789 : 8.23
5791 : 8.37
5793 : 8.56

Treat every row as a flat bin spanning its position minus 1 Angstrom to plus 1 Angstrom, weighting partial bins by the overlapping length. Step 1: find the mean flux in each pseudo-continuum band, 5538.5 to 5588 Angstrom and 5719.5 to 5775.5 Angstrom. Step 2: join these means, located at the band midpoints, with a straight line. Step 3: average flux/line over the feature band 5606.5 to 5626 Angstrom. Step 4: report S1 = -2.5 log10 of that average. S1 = 0.04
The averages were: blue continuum 8.72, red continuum 9.27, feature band 8.56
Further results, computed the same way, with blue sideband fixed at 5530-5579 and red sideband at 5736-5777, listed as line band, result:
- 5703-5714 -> 0.091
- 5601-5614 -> 0.036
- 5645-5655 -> 0.018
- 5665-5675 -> 0.024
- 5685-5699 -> 0.014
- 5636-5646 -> 0.029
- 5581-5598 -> 0.028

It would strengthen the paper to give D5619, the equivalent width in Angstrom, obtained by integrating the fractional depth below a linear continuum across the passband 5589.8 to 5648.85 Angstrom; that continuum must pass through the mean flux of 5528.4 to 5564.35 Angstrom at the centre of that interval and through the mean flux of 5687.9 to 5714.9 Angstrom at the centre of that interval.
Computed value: 0.9 Angstrom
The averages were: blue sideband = 8.94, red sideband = 8.73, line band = 8.71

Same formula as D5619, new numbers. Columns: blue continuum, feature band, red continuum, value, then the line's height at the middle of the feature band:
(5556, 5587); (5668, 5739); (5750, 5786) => -0.35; 8.89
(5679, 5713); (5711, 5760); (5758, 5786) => -1.64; 8.87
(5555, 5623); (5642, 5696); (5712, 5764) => 0.44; 8.94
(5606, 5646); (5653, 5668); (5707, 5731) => 0.01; 8.79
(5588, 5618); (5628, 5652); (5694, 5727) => -0.48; 8.7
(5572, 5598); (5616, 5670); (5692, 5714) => -0.75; 8.66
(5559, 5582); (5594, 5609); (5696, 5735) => -0.08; 8.62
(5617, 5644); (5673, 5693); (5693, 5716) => -0.45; 8.69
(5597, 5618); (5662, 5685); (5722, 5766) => 0.17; 8.94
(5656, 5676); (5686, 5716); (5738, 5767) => 0.98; 9.02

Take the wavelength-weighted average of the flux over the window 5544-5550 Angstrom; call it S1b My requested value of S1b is 8.9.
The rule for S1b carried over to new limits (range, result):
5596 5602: 8.7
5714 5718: 8.79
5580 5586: 8.63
